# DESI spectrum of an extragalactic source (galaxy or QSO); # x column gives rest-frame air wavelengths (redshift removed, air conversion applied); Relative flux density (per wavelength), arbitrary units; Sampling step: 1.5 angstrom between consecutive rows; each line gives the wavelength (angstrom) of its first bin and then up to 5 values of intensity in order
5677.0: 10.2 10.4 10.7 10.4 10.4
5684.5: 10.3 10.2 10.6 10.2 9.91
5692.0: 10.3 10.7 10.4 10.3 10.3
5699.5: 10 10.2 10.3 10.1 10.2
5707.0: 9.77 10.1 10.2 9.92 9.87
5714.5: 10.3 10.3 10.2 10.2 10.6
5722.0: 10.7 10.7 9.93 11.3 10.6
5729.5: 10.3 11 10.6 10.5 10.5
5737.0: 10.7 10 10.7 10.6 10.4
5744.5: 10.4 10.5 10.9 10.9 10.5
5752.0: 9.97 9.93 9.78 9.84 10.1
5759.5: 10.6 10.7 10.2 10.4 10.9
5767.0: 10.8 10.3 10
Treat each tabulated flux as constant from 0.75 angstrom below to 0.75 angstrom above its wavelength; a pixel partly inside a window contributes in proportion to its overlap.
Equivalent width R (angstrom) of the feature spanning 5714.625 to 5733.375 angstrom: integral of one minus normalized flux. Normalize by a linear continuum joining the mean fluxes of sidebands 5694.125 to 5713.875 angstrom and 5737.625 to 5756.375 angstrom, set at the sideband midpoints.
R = -0.5 angstrom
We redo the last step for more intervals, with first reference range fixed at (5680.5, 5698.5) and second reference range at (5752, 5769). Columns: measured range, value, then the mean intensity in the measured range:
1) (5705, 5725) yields 0.2 angstrom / 10.2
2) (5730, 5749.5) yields -0.5 angstrom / 10.6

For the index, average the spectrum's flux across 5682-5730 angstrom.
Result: 10.3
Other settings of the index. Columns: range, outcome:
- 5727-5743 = 10.6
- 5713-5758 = 10.4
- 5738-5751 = 10.6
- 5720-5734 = 10.6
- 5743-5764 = 10.3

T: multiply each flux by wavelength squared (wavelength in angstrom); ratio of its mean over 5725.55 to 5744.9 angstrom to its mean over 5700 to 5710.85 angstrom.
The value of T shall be 1.06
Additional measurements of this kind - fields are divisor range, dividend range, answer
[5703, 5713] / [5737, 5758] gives 1.04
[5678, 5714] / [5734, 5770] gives 1.04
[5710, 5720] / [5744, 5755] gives 1.04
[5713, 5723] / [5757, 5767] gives 1.03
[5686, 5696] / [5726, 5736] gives 1.05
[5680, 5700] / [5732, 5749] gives 1.04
